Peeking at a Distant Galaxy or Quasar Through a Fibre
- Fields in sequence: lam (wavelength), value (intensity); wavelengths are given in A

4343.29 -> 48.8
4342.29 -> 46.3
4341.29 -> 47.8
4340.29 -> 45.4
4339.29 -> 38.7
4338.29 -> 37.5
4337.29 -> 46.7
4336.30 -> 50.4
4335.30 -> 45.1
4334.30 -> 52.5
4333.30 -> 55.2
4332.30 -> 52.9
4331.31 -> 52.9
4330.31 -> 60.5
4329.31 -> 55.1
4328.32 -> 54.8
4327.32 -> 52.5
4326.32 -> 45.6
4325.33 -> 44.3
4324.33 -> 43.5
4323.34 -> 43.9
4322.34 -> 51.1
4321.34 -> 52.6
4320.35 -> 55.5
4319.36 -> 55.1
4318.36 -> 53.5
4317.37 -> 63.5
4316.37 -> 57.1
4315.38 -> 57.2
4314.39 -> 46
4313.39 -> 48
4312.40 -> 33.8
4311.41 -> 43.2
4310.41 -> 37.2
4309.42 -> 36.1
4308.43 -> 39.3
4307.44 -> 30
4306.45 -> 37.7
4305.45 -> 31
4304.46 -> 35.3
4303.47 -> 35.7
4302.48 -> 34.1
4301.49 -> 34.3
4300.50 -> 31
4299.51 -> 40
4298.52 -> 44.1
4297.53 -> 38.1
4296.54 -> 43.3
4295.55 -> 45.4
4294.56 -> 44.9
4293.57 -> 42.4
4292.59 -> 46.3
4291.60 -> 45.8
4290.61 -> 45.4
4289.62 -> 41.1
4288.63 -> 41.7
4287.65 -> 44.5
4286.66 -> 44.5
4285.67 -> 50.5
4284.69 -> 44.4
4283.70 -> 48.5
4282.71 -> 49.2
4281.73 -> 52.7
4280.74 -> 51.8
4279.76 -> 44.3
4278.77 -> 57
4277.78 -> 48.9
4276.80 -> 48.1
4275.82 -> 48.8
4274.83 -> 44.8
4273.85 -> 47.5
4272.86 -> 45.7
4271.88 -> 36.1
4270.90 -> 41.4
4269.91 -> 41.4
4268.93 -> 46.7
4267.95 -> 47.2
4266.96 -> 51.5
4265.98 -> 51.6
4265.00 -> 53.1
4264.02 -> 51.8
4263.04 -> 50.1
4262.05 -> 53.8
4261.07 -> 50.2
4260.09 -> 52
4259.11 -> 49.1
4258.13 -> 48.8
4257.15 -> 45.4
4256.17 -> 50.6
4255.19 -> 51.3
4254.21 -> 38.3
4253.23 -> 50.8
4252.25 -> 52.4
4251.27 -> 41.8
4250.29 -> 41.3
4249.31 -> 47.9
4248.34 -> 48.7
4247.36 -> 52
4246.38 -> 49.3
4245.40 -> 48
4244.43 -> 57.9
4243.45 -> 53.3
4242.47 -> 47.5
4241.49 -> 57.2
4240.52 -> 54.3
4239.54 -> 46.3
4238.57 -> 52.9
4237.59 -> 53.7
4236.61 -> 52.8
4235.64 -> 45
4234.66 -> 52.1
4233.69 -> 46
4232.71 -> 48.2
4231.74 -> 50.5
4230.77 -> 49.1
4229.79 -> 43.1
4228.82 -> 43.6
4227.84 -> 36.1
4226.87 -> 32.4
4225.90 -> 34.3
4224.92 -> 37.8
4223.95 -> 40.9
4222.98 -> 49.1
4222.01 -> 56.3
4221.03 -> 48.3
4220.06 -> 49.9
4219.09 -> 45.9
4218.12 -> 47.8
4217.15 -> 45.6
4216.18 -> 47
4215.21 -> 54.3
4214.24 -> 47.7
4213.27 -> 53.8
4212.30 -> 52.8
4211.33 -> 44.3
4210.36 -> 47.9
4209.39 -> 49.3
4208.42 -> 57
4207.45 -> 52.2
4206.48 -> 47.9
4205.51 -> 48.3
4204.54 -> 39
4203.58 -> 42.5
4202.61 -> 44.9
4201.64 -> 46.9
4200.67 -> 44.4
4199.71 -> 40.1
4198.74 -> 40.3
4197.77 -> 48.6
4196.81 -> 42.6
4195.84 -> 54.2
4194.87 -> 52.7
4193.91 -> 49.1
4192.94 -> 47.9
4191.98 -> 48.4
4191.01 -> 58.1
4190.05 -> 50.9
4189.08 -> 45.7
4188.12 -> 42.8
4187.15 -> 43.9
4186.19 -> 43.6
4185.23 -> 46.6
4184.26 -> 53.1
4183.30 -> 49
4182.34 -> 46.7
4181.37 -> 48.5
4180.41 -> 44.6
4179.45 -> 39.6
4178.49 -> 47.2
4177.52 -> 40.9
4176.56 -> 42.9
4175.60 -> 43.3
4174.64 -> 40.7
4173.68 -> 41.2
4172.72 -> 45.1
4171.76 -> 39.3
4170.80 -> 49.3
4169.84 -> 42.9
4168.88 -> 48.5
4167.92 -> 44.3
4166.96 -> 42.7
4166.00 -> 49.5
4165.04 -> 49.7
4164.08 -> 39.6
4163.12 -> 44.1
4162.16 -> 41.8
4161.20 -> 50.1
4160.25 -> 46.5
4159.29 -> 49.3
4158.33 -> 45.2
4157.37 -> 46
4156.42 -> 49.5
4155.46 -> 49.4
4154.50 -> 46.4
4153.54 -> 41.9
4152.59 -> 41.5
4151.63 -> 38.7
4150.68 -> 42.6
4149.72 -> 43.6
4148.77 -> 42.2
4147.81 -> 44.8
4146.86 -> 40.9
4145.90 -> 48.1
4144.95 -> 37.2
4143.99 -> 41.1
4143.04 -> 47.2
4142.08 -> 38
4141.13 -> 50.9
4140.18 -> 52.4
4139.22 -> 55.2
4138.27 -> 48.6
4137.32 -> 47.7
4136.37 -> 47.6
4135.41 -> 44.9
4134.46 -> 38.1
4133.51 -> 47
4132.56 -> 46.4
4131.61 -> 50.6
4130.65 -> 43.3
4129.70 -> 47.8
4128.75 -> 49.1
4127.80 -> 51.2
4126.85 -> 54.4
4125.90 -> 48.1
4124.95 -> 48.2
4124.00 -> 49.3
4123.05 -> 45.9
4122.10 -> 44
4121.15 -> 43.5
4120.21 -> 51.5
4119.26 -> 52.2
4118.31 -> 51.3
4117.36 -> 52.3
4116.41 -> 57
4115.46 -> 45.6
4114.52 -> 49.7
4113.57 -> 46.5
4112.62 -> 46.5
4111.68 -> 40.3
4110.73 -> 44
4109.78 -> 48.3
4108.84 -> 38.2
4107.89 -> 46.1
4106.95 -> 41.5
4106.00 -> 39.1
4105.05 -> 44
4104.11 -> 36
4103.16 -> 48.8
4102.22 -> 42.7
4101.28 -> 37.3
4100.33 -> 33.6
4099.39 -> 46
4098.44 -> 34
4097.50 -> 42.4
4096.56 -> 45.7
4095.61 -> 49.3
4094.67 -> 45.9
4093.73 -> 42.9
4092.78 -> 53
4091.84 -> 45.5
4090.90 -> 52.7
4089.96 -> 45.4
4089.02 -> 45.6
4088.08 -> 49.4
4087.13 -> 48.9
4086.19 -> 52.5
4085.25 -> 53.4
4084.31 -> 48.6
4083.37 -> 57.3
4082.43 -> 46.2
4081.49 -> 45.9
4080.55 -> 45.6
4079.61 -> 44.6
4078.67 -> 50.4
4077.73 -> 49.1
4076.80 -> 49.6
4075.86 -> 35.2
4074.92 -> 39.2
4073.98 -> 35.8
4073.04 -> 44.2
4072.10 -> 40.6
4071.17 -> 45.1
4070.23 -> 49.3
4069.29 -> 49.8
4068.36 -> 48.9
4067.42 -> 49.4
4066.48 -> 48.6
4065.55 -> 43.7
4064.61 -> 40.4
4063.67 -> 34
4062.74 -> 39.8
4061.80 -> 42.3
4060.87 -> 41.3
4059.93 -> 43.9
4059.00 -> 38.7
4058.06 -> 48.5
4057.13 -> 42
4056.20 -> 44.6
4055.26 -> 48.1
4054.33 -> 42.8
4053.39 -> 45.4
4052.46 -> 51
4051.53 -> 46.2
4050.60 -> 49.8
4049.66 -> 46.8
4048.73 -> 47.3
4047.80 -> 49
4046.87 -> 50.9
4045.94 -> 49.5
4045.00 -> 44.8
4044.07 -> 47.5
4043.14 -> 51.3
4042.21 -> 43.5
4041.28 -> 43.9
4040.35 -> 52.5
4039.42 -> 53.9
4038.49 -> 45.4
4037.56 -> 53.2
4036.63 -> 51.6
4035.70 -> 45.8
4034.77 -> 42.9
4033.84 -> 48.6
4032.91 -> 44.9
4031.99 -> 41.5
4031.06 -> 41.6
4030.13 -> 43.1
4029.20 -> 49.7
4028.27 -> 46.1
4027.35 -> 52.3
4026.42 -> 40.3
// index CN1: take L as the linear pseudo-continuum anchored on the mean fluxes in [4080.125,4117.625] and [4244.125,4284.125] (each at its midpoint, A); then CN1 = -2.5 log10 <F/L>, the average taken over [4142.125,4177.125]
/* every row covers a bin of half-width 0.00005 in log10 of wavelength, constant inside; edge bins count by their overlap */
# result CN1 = 0.06 mag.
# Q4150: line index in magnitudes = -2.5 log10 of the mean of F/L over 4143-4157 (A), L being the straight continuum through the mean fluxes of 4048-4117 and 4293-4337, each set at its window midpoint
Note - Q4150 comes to 0.04 mag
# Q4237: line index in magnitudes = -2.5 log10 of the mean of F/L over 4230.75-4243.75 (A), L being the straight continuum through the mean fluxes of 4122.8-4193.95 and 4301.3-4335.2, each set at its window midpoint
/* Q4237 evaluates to -0.10 mag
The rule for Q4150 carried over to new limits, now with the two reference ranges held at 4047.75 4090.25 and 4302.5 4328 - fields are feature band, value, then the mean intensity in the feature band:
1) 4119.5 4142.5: -0.05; 47.7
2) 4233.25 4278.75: -0.09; 48.9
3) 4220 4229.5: 0.07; 42.5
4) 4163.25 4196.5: -0.02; 46.2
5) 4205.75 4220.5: -0.10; 49.5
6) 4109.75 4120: -0.07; 48.6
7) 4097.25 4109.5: 0.12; 40.8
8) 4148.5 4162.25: 0.01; 45.1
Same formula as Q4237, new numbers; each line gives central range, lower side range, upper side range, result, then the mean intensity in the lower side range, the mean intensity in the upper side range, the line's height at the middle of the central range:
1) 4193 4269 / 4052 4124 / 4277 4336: -0.05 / 45.4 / 46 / 45.8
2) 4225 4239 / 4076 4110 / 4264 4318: -0.02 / 45.6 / 44.3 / 44.7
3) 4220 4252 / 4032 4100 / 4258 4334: -0.03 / 46.2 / 46.4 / 46.4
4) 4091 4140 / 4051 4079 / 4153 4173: -0.03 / 44.3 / 45.8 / 45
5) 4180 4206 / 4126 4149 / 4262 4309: -0.03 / 46.5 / 44.1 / 45.6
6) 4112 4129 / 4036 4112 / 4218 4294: -0.07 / 45.6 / 47.6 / 46.1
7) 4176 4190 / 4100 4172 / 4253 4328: 0.00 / 45.7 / 45.8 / 45.7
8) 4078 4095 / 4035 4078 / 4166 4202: -0.06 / 45.7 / 45.9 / 45.8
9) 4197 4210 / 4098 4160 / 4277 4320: -0.03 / 45.5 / 44.1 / 44.9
